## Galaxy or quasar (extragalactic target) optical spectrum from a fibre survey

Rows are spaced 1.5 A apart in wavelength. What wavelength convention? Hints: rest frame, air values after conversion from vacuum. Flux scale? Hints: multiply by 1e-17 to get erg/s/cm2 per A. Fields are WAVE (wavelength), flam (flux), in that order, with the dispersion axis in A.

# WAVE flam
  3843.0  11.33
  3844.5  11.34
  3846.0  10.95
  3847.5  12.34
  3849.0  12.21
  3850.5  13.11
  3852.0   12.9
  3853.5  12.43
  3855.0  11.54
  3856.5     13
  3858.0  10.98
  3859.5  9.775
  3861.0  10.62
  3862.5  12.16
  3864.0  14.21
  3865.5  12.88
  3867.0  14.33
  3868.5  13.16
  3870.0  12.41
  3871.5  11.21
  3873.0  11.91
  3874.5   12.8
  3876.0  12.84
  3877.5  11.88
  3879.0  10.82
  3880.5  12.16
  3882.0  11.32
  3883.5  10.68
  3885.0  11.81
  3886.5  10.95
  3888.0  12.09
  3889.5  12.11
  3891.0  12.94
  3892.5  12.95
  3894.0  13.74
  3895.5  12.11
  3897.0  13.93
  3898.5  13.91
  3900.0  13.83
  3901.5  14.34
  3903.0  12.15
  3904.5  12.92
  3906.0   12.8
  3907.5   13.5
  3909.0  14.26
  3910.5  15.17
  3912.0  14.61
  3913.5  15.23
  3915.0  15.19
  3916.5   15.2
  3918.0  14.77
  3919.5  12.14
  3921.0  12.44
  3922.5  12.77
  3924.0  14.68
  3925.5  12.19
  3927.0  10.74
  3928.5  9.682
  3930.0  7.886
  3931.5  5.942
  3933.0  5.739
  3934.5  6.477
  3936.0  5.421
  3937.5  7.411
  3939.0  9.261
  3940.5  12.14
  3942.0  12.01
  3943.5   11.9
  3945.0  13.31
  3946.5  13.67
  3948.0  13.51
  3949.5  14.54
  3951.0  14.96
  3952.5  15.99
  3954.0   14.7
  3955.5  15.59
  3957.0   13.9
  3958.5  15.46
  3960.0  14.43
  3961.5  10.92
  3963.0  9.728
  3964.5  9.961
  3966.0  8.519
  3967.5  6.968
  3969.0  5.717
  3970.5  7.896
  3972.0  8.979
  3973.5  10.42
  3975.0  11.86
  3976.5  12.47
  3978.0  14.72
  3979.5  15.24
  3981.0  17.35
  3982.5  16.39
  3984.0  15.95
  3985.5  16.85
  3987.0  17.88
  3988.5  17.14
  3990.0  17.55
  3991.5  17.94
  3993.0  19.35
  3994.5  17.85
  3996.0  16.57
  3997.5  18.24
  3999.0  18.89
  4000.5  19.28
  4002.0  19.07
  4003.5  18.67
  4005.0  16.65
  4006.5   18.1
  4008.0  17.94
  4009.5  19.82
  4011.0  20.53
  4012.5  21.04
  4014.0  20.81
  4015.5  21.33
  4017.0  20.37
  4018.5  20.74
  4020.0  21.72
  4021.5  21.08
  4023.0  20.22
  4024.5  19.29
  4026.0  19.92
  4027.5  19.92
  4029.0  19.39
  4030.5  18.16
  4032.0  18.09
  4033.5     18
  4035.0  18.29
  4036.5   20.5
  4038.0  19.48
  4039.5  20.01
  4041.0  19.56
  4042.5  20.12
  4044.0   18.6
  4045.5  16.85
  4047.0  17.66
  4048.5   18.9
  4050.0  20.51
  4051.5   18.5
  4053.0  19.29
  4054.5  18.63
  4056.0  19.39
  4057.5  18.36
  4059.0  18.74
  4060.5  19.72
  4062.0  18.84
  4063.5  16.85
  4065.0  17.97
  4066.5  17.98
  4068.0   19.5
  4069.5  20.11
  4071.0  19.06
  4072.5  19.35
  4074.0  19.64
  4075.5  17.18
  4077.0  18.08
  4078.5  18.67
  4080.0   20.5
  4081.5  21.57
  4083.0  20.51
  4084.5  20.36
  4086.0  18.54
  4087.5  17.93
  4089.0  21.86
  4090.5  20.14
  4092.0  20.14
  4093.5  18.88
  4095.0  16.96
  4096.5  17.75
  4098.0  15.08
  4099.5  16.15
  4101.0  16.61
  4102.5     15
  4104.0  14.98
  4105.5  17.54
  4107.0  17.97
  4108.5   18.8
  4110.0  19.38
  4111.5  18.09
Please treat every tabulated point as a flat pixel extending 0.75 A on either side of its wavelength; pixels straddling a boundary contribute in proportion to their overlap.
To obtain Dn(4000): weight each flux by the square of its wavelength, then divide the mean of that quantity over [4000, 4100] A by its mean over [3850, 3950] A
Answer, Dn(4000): 1.7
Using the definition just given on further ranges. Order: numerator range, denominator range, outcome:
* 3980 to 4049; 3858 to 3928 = 1.57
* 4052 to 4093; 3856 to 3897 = 1.74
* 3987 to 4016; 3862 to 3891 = 1.63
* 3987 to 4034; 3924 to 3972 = 1.81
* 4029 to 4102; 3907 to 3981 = 1.68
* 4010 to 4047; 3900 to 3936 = 1.72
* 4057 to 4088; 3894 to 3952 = 1.68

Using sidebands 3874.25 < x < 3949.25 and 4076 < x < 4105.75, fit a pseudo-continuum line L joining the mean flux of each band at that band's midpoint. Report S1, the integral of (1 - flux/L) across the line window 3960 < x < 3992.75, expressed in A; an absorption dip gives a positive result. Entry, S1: 3.2 A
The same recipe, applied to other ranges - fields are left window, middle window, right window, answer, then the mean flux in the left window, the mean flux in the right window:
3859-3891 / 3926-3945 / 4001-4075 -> 7.5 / 12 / 19.2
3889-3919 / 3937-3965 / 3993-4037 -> 5.6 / 13.8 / 19.3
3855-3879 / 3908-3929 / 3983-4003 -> 1.4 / 12.2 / 17.9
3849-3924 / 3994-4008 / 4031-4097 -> -1.1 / 12.8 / 19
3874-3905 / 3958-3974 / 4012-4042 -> 6.5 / 12.5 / 19.9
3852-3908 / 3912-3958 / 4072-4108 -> 6.4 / 12.4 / 18.4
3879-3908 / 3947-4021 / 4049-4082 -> 1.5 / 12.6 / 19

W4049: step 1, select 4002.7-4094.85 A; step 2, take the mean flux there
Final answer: 19.3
